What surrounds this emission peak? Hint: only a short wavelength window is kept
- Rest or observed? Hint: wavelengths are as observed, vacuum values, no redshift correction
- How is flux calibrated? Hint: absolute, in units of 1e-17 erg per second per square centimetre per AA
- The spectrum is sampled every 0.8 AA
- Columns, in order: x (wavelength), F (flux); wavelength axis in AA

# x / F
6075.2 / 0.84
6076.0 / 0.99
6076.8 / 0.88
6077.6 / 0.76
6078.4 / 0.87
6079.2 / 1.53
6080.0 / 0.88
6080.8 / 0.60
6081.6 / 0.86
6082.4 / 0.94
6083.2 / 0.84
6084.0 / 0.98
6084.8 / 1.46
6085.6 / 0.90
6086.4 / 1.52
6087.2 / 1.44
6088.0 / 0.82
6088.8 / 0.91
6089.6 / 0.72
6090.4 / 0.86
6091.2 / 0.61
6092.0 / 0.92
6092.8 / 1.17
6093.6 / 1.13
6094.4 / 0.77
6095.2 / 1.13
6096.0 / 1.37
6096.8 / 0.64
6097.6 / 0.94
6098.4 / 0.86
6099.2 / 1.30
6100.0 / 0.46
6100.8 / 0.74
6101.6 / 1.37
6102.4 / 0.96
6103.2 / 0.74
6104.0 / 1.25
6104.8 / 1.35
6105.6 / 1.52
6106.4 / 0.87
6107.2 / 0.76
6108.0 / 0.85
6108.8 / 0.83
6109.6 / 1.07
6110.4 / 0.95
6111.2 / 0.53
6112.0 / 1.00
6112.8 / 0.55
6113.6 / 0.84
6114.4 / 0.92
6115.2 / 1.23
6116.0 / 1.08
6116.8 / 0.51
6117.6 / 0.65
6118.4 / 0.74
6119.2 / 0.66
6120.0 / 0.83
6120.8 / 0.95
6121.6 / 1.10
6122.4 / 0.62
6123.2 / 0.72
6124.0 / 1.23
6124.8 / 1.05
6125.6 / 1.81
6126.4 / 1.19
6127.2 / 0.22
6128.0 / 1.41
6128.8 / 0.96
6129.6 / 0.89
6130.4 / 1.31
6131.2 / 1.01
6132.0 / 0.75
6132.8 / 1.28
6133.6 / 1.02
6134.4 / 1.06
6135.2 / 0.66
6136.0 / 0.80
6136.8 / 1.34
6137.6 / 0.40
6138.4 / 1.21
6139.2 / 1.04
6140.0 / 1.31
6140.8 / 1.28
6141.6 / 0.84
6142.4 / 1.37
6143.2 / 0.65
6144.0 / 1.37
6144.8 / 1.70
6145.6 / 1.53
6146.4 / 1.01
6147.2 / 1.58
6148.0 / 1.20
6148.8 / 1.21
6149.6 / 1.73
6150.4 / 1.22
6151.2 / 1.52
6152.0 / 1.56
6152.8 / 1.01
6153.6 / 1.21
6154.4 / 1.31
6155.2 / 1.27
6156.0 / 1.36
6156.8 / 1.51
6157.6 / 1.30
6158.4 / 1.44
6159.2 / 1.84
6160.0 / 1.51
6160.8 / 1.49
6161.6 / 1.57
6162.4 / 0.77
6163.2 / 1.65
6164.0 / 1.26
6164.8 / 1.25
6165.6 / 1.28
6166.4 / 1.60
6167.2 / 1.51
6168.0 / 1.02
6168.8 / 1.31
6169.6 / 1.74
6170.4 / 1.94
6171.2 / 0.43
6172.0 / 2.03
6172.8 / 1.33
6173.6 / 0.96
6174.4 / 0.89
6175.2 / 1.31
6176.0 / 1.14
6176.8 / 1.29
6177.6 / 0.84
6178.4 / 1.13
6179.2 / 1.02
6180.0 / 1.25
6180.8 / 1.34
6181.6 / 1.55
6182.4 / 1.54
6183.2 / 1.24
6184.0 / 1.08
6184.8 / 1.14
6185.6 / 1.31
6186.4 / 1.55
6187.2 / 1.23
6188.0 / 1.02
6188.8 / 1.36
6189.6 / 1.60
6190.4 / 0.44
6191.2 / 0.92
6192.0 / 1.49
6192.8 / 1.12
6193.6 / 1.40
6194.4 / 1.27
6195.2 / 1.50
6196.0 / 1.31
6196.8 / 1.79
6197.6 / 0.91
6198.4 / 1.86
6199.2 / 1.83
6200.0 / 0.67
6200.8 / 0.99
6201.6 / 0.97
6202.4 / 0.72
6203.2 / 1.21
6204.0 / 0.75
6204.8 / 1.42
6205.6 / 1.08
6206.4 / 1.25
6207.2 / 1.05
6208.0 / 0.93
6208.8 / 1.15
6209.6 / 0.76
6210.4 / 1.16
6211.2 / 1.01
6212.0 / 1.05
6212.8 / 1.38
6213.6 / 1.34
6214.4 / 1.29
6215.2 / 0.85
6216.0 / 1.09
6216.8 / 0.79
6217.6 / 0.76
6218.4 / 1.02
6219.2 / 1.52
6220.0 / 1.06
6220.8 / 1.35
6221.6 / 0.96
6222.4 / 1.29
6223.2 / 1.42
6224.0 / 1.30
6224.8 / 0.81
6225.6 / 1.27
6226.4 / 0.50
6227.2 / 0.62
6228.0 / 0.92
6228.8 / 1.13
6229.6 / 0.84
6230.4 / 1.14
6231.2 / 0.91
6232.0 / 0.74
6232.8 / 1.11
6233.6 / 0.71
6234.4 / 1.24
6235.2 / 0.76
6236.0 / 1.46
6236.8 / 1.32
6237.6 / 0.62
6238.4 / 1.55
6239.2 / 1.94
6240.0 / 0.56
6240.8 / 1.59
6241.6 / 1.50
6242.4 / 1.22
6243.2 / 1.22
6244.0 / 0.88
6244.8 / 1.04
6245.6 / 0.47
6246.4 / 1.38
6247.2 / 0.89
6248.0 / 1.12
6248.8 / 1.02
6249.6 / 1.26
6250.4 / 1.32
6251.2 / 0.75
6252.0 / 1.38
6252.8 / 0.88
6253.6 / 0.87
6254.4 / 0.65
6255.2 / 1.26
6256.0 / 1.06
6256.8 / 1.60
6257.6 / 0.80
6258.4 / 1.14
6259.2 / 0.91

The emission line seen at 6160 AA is Mg II 2798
